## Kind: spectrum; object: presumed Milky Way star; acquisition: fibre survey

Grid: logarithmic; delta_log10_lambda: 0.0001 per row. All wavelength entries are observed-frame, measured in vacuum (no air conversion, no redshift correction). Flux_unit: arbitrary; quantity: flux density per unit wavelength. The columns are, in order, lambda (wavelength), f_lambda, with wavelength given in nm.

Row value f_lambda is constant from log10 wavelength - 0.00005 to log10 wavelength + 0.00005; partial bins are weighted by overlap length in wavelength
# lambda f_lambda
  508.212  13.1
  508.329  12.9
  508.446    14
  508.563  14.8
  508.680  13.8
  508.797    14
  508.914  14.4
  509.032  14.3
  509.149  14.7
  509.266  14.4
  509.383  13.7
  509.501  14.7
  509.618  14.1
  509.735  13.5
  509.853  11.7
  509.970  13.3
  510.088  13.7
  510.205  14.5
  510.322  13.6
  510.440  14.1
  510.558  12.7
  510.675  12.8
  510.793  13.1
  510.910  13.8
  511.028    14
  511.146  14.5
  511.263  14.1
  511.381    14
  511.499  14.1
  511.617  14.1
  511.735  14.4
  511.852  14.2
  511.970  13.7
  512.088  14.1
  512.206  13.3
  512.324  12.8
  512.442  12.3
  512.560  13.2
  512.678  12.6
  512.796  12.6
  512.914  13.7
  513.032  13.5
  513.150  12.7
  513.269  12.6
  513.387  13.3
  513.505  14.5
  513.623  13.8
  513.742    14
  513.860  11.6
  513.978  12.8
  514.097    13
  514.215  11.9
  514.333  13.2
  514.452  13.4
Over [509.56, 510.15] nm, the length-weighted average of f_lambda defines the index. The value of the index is 13.3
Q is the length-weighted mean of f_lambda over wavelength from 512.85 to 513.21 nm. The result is 13.3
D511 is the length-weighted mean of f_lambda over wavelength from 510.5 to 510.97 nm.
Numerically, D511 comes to 13.1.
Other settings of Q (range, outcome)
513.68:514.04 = 12.8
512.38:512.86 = 12.7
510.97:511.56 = 14.1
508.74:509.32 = 14.4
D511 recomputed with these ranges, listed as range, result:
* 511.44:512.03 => 14.1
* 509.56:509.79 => 13.8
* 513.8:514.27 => 12.3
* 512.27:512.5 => 12.5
